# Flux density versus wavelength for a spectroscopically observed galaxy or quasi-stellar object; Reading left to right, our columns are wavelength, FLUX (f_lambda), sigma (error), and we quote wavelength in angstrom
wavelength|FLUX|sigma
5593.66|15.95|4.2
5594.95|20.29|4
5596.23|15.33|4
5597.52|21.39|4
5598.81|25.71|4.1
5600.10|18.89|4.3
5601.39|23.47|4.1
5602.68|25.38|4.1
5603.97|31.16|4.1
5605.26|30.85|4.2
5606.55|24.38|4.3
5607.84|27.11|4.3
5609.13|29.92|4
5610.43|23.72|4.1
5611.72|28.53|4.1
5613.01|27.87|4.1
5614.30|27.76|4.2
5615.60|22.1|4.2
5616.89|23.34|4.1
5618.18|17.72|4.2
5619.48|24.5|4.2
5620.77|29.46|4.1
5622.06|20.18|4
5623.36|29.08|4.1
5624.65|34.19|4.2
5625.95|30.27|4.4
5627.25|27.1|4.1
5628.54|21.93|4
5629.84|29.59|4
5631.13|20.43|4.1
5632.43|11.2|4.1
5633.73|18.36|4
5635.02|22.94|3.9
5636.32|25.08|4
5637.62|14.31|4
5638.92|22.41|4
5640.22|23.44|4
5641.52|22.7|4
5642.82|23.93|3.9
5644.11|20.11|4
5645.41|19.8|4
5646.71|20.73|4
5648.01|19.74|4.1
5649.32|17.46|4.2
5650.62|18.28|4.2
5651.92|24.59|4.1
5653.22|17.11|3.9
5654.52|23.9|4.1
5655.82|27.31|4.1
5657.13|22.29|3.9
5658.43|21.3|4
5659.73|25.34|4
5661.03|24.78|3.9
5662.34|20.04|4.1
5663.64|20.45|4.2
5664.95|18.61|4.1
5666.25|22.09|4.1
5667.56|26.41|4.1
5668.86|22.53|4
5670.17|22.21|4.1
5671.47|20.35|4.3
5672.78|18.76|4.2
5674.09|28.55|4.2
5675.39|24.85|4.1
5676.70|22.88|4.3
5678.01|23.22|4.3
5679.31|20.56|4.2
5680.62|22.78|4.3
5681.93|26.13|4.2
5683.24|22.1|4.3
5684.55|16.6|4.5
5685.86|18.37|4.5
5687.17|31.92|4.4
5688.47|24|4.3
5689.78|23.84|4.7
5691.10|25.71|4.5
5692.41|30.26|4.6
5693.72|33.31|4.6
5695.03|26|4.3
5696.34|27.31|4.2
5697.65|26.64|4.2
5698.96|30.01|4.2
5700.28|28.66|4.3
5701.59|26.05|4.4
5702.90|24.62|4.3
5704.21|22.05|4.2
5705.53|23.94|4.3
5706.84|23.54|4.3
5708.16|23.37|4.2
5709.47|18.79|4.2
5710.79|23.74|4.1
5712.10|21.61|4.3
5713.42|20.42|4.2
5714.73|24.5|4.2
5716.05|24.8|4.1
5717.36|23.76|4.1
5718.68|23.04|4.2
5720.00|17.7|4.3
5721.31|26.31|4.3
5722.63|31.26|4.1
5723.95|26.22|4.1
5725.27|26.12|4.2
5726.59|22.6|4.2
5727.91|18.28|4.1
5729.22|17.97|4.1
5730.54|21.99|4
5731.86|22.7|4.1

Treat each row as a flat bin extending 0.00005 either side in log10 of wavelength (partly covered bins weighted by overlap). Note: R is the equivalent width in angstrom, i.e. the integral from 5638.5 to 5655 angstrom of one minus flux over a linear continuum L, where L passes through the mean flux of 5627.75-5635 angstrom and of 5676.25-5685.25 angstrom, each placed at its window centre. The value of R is 0.0 angstrom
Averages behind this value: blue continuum 20.7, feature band 21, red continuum 22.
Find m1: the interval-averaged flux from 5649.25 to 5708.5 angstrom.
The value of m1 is 23.8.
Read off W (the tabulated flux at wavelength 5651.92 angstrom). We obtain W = 24.59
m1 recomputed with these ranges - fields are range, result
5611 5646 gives 23.7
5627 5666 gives 21.5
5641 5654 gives 20.5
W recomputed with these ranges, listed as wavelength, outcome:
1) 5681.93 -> 26.13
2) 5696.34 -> 27.31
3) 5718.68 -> 23.04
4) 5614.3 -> 27.76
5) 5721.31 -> 26.31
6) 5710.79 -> 23.74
